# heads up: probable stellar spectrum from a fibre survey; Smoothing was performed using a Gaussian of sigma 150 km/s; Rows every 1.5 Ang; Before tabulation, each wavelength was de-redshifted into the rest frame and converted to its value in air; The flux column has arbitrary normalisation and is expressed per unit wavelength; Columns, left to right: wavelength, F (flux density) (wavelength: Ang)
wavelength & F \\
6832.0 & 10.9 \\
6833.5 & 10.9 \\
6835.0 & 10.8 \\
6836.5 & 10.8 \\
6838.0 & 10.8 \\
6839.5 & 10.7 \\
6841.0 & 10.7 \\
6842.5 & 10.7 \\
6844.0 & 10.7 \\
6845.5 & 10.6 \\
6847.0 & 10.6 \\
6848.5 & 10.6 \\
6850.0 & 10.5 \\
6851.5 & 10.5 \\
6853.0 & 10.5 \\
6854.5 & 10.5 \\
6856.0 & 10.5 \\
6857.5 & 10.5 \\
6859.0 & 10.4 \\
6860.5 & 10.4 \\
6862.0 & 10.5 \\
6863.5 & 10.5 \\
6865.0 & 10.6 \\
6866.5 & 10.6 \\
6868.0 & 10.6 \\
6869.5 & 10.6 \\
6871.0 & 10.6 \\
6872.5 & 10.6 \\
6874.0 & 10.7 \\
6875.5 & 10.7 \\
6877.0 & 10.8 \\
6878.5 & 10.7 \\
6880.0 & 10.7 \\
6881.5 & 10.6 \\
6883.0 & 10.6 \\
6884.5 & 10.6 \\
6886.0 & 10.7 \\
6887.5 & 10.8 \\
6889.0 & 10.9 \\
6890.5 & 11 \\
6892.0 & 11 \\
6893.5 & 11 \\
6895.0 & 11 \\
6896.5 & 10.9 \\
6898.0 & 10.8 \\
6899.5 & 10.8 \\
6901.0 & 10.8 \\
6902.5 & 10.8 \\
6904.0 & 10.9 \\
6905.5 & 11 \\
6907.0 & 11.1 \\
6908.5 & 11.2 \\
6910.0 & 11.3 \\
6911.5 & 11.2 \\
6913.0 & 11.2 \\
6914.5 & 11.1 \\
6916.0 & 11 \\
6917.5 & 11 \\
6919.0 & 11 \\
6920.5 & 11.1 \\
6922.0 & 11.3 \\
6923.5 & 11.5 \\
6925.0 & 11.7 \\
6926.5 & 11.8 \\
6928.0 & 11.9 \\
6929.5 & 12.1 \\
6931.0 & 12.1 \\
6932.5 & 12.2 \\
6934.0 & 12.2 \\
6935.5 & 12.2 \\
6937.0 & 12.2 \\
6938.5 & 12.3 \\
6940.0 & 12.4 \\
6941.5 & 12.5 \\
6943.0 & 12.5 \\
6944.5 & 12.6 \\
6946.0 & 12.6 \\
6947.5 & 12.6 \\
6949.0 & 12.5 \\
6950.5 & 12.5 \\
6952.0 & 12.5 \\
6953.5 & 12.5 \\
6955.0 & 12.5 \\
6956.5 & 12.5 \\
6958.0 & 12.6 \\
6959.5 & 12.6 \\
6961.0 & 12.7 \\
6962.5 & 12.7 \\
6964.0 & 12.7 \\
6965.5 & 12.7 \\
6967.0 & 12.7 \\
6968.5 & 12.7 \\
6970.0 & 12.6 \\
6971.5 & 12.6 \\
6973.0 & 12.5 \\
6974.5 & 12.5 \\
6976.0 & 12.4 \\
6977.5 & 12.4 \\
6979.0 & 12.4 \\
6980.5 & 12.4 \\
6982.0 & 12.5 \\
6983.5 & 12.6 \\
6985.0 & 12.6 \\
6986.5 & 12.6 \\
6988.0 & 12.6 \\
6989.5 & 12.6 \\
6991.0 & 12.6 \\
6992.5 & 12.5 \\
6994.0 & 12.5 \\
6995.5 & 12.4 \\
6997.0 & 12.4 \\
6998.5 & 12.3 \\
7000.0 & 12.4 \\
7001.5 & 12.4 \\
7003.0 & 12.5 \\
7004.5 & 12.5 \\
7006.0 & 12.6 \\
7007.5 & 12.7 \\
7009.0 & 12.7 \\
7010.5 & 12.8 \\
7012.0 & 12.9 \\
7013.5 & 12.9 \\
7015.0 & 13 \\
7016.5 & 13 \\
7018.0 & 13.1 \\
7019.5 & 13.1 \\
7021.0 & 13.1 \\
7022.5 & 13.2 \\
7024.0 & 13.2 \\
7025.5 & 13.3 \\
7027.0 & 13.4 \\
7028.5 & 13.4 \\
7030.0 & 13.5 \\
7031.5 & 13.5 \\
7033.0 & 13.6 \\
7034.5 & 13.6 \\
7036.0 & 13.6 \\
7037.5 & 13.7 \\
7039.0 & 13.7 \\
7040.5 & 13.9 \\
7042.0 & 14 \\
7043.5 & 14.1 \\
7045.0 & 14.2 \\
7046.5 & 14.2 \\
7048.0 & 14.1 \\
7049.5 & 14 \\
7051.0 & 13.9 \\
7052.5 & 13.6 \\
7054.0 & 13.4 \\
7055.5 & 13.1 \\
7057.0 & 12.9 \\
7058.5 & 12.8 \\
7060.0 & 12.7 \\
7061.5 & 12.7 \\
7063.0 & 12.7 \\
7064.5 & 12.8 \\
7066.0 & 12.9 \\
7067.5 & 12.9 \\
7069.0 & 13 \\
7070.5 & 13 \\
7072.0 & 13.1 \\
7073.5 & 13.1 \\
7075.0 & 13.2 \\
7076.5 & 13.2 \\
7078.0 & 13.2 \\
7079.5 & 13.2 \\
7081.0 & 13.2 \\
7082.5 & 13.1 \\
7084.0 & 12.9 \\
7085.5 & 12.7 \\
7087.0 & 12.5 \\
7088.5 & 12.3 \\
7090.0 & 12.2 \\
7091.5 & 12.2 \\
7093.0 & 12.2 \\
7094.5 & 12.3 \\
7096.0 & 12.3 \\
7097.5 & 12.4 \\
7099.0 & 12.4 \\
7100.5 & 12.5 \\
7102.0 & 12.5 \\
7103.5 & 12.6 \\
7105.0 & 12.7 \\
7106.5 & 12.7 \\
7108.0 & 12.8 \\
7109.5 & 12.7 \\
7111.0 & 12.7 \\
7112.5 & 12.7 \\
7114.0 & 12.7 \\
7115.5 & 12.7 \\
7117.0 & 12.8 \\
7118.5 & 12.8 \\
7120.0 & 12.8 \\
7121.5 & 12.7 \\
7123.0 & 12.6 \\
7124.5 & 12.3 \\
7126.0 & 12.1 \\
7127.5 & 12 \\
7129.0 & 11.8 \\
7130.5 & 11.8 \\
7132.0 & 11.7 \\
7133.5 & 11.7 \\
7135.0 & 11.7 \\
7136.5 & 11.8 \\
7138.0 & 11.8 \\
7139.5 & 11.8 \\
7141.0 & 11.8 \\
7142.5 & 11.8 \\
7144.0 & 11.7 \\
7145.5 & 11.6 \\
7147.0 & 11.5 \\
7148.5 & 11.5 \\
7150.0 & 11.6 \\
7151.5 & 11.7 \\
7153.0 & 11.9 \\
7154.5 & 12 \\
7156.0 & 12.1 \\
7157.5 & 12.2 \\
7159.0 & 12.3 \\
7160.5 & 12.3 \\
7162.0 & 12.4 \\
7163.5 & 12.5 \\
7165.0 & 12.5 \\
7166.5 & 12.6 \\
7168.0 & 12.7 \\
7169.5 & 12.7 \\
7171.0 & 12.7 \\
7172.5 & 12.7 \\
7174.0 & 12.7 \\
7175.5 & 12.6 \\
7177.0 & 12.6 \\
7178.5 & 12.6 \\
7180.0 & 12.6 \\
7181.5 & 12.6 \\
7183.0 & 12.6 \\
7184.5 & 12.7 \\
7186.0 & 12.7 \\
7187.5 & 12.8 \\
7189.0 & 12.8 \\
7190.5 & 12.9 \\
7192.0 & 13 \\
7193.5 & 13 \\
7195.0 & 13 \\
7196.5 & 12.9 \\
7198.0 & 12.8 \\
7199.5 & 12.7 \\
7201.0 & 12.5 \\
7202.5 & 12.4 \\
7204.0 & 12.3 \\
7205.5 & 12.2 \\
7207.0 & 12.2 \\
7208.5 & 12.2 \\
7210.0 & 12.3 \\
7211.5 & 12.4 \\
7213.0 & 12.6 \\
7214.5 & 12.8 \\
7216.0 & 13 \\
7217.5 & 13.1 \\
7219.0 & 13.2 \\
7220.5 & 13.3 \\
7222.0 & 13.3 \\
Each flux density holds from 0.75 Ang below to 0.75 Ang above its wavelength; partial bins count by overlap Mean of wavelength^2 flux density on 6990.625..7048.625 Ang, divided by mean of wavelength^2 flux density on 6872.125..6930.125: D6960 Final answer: 1.23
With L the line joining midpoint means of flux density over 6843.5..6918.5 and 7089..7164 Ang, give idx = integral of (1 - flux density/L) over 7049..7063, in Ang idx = -1.7 Ang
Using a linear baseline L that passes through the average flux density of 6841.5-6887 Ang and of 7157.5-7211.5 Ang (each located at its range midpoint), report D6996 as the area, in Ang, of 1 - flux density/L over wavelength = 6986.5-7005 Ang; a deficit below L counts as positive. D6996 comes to -1.7 Ang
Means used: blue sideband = 10.6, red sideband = 12.6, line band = 12.5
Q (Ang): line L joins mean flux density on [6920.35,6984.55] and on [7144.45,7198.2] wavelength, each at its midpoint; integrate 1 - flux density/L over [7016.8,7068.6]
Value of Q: -4.2 Ang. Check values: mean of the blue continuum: 12.4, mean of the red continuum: 12.4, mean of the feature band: 13.4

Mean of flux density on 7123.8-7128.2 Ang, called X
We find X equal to 12.1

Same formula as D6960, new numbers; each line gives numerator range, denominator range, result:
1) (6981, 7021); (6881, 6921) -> 1.19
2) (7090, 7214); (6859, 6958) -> 1.17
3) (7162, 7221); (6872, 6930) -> 1.25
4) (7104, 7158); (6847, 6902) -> 1.23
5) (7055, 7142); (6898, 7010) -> 1.08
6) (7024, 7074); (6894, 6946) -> 1.21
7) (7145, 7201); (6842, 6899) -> 1.27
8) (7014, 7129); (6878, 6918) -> 1.25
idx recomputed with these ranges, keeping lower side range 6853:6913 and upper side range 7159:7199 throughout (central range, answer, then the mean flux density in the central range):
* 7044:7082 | -4.2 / 13.2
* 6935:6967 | -3.8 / 12.5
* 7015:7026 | -1.4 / 13.1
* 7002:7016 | -1.4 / 12.7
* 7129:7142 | 0.7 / 11.8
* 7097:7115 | -0.6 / 12.6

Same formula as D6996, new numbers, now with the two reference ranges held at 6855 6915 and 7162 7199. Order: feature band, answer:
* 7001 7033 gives -3.7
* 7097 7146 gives 0.2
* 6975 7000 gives -2.3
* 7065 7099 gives -2.0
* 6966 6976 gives -1.1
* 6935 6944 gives -1.0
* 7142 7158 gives 0.9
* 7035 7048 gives -2.3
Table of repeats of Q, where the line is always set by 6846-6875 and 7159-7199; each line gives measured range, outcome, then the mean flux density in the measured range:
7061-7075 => -1.2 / 12.9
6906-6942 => -2.2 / 11.6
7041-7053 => -2.3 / 14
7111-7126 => -0.5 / 12.7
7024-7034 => -1.5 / 13.4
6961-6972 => -1.4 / 12.7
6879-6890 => 0.0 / 10.7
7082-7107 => -0.8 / 12.5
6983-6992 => -0.9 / 12.6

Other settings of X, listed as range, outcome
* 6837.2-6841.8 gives 10.7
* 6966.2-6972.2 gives 12.7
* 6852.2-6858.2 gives 10.5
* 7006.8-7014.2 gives 12.8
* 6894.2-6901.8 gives 10.9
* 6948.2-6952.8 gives 12.5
